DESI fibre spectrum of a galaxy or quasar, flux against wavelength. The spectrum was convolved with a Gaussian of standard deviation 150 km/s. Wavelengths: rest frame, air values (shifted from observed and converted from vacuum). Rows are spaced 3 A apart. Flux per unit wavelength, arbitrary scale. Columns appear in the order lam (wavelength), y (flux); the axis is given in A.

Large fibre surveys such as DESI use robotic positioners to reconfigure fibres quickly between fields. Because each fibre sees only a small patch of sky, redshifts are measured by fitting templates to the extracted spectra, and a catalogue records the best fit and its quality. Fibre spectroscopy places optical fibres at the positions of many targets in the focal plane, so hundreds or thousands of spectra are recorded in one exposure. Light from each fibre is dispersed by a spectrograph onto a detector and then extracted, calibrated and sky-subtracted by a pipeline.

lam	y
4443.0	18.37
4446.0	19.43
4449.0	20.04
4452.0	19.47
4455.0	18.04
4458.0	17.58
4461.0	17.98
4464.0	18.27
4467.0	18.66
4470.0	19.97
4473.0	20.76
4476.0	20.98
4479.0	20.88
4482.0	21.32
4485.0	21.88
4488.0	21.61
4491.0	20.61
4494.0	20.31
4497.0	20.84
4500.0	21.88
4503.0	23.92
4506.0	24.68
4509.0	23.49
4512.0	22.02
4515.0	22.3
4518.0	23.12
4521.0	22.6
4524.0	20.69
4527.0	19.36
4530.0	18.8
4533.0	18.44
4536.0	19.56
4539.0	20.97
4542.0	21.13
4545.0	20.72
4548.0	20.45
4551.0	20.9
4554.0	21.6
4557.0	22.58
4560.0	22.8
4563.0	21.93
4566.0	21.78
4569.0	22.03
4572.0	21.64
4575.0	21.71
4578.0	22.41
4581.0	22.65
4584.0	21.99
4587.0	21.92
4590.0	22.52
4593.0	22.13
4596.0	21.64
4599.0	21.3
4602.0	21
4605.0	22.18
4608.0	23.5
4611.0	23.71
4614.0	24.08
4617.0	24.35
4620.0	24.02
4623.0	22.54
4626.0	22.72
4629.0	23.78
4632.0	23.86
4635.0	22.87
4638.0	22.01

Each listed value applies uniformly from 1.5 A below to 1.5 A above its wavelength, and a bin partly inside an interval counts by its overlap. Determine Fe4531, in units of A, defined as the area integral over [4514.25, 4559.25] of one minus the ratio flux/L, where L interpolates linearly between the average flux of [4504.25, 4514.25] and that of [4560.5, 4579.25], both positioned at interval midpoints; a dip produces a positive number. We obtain 3.6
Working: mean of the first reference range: 23.3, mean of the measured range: 20.9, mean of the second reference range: 22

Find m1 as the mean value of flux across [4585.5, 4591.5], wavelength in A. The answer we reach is 22.2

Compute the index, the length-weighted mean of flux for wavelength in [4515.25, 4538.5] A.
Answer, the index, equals 20.5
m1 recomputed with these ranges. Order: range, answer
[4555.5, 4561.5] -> 22.7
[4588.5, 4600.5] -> 21.9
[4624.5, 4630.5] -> 23.2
